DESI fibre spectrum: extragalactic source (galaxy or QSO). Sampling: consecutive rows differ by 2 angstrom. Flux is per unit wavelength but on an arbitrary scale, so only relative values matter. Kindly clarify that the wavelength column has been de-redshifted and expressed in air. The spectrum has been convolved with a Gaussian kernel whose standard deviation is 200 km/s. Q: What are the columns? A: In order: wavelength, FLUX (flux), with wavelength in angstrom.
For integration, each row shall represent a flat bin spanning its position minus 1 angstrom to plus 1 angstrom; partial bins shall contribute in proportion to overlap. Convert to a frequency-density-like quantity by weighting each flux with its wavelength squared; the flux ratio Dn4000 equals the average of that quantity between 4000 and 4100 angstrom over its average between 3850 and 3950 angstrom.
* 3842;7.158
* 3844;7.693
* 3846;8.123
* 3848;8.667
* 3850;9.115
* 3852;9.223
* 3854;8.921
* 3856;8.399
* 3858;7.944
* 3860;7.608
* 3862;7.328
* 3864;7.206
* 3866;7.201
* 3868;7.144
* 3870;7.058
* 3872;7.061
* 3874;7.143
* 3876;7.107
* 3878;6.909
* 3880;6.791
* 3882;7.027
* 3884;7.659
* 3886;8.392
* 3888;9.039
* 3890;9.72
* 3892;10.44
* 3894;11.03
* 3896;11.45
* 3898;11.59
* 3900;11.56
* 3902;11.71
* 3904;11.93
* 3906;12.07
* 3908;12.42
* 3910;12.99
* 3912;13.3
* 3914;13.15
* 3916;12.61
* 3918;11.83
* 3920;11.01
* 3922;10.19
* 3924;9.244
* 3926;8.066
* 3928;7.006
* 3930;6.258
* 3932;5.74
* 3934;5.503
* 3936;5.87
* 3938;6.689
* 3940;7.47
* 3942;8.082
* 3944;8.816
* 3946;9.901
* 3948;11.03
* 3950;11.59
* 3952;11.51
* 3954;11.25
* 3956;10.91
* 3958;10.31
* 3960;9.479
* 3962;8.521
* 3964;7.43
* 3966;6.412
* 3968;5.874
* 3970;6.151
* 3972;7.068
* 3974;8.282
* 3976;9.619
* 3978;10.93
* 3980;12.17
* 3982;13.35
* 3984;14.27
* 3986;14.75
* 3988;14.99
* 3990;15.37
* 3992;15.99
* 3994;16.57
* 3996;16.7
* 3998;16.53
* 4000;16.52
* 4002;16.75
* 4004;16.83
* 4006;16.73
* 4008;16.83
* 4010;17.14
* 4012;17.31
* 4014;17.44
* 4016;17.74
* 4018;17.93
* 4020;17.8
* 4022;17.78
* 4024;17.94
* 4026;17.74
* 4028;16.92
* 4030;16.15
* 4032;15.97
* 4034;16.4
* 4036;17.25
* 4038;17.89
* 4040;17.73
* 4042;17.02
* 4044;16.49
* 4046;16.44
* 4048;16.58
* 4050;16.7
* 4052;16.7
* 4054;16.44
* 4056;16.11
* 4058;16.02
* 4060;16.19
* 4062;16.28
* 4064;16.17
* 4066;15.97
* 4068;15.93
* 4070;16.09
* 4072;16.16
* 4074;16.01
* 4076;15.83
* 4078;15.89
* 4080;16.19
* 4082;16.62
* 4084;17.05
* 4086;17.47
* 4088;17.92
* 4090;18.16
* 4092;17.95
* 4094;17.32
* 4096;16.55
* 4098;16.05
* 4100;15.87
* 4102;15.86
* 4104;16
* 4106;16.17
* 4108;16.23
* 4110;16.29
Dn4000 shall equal 2.0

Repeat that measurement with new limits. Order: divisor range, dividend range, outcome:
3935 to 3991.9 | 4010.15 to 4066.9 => 1.75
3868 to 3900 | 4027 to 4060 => 2.10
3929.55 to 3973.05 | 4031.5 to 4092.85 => 2.12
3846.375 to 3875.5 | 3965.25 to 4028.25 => 1.99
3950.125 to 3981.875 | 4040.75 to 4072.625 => 1.85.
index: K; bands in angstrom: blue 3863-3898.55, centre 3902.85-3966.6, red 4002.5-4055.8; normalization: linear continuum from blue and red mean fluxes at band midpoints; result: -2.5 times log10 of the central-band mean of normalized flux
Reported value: 0.16 mag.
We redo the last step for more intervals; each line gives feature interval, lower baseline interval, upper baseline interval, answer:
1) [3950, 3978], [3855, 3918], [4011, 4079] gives 0.41 mag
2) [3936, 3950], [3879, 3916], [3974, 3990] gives 0.34 mag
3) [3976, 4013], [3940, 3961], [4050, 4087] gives -0.23 mag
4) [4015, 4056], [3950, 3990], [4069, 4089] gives -0.21 mag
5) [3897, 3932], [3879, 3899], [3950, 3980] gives -0.18 mag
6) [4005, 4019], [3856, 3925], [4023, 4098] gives -0.18 mag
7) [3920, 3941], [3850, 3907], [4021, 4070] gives 0.45 mag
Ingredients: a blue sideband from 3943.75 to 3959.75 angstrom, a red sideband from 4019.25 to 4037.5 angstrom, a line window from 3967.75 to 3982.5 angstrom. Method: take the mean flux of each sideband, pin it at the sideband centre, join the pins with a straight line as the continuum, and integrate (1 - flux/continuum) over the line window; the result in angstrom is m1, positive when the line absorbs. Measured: 4.1 angstrom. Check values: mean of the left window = 10.7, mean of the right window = 17.1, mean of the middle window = 9.21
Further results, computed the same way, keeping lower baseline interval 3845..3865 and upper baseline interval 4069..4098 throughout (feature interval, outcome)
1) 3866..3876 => 2.0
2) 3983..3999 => -2.8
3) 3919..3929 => 1.6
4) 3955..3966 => 2.8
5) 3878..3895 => 1.4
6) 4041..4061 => -1.2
